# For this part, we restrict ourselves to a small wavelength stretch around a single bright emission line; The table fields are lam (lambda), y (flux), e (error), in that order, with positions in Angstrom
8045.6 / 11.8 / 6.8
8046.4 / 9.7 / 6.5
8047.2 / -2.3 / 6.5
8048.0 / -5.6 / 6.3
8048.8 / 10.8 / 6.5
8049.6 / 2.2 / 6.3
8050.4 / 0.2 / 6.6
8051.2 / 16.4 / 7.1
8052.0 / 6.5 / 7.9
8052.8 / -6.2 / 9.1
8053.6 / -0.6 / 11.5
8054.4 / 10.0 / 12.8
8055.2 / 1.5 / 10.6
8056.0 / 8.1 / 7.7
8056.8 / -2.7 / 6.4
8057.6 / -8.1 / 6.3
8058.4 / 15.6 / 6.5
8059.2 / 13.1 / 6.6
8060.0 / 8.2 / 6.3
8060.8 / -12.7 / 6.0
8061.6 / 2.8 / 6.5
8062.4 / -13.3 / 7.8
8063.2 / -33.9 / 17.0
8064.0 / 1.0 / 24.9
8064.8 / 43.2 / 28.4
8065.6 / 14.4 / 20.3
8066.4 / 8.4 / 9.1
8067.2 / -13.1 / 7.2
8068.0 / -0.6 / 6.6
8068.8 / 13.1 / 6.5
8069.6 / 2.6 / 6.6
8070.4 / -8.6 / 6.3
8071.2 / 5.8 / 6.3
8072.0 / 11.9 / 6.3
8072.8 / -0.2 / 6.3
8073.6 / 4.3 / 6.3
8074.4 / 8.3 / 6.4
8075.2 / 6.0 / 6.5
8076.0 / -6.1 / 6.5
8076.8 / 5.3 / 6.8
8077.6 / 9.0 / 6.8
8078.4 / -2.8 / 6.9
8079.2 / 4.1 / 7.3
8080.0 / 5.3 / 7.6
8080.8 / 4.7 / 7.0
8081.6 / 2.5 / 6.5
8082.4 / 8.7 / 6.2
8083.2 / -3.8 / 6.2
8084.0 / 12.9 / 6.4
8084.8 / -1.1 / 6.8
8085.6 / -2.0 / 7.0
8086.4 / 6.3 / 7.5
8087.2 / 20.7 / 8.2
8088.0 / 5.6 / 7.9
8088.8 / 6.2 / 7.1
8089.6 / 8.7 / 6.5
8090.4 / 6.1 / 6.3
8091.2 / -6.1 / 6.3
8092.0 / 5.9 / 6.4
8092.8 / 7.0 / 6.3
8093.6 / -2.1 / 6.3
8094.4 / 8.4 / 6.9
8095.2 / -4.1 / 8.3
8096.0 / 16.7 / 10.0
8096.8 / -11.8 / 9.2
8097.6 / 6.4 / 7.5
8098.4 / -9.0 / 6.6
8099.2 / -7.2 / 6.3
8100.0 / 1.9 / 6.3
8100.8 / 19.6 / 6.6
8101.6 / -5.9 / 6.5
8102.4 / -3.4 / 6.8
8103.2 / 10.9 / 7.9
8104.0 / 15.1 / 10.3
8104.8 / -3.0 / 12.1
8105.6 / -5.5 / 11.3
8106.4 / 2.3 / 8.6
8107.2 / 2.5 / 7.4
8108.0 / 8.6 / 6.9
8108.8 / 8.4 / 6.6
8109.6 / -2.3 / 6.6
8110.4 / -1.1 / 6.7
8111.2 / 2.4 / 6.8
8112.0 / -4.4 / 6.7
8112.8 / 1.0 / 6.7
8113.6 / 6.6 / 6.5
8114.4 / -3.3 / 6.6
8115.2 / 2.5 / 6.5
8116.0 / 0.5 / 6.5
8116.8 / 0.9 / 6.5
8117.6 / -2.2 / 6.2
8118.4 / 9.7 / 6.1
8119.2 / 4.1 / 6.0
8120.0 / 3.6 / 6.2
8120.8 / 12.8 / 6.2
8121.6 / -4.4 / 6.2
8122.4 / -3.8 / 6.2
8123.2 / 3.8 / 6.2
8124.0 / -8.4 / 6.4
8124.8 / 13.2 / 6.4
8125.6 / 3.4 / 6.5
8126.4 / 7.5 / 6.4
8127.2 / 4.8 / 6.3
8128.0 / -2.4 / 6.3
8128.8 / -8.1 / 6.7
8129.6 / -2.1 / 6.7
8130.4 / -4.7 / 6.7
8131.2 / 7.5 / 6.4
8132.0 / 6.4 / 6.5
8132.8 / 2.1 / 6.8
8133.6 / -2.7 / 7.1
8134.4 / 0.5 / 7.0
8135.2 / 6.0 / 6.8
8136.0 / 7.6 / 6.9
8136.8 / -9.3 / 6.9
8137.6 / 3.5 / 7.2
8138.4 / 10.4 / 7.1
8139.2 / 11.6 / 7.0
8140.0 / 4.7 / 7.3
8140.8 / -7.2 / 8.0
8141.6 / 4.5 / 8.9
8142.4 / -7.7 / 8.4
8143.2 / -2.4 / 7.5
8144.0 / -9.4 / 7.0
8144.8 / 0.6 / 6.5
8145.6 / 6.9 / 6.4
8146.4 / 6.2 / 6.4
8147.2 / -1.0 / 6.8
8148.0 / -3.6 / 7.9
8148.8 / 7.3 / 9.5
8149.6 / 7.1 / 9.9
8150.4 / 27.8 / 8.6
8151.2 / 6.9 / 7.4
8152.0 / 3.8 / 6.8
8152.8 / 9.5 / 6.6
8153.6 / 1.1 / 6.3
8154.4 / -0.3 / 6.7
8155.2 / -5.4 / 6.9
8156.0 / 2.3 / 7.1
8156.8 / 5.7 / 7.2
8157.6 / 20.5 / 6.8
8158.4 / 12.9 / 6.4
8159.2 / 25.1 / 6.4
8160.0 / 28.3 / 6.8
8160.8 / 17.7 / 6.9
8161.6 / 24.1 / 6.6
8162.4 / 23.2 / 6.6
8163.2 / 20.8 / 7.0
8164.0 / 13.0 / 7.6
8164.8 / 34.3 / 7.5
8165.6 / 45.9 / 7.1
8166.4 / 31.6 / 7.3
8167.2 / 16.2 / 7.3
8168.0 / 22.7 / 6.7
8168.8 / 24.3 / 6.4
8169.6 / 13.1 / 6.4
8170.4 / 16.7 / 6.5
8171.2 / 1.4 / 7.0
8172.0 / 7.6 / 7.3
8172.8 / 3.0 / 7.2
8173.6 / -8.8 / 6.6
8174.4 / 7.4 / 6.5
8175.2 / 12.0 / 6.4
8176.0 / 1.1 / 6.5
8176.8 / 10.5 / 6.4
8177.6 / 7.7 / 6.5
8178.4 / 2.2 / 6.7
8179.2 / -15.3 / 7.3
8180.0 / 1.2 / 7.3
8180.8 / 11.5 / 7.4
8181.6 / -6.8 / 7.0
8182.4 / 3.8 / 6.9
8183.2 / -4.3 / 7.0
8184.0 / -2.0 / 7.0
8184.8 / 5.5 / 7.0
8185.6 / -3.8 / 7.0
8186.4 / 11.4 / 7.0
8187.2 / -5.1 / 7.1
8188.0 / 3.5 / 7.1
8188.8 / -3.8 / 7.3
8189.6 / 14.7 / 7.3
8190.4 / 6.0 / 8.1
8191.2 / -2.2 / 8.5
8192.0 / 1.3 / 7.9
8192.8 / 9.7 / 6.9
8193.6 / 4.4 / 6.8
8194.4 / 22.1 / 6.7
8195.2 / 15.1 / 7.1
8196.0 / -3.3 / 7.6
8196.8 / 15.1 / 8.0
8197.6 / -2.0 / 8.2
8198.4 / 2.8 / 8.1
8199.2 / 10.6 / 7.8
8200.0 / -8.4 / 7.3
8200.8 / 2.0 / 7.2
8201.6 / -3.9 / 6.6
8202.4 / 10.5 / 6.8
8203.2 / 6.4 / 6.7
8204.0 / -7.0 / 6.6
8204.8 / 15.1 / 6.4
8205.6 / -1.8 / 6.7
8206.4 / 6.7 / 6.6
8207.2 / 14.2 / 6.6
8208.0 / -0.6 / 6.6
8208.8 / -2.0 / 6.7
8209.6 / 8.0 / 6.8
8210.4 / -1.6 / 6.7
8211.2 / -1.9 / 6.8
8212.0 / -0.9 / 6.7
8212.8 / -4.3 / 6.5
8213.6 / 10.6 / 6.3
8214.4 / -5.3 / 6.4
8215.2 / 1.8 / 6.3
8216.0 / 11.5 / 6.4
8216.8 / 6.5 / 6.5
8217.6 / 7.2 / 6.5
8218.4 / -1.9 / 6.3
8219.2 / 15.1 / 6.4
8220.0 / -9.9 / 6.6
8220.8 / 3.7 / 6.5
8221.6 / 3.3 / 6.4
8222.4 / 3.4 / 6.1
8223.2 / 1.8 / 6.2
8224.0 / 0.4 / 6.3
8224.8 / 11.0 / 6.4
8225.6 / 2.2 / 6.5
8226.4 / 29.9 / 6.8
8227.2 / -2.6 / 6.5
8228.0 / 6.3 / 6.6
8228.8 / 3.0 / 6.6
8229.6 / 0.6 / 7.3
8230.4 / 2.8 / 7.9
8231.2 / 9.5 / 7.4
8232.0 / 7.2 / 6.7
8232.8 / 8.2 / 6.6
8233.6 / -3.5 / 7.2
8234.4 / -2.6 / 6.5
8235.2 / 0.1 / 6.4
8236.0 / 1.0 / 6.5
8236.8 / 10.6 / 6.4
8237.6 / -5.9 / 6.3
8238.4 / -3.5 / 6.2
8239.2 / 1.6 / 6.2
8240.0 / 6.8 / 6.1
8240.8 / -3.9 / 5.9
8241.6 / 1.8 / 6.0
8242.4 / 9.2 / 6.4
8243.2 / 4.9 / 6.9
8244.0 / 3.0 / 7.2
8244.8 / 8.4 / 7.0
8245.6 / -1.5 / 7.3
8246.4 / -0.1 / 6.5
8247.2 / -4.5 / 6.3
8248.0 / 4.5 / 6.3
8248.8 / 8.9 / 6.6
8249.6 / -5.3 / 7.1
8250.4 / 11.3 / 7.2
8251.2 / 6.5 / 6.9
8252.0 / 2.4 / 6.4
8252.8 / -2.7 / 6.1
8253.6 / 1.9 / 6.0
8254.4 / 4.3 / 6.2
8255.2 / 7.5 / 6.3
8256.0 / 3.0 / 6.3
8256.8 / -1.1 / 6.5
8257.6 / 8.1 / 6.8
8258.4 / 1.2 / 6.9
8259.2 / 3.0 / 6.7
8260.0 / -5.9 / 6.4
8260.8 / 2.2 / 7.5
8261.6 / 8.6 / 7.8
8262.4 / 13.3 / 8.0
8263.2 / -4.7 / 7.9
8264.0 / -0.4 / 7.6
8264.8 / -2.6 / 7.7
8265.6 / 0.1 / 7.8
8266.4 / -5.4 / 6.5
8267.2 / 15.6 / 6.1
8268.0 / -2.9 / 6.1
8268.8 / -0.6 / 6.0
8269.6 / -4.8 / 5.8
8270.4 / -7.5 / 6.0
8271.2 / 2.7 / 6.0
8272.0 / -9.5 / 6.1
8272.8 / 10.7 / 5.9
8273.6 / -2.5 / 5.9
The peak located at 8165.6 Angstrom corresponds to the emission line [O II] 3727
